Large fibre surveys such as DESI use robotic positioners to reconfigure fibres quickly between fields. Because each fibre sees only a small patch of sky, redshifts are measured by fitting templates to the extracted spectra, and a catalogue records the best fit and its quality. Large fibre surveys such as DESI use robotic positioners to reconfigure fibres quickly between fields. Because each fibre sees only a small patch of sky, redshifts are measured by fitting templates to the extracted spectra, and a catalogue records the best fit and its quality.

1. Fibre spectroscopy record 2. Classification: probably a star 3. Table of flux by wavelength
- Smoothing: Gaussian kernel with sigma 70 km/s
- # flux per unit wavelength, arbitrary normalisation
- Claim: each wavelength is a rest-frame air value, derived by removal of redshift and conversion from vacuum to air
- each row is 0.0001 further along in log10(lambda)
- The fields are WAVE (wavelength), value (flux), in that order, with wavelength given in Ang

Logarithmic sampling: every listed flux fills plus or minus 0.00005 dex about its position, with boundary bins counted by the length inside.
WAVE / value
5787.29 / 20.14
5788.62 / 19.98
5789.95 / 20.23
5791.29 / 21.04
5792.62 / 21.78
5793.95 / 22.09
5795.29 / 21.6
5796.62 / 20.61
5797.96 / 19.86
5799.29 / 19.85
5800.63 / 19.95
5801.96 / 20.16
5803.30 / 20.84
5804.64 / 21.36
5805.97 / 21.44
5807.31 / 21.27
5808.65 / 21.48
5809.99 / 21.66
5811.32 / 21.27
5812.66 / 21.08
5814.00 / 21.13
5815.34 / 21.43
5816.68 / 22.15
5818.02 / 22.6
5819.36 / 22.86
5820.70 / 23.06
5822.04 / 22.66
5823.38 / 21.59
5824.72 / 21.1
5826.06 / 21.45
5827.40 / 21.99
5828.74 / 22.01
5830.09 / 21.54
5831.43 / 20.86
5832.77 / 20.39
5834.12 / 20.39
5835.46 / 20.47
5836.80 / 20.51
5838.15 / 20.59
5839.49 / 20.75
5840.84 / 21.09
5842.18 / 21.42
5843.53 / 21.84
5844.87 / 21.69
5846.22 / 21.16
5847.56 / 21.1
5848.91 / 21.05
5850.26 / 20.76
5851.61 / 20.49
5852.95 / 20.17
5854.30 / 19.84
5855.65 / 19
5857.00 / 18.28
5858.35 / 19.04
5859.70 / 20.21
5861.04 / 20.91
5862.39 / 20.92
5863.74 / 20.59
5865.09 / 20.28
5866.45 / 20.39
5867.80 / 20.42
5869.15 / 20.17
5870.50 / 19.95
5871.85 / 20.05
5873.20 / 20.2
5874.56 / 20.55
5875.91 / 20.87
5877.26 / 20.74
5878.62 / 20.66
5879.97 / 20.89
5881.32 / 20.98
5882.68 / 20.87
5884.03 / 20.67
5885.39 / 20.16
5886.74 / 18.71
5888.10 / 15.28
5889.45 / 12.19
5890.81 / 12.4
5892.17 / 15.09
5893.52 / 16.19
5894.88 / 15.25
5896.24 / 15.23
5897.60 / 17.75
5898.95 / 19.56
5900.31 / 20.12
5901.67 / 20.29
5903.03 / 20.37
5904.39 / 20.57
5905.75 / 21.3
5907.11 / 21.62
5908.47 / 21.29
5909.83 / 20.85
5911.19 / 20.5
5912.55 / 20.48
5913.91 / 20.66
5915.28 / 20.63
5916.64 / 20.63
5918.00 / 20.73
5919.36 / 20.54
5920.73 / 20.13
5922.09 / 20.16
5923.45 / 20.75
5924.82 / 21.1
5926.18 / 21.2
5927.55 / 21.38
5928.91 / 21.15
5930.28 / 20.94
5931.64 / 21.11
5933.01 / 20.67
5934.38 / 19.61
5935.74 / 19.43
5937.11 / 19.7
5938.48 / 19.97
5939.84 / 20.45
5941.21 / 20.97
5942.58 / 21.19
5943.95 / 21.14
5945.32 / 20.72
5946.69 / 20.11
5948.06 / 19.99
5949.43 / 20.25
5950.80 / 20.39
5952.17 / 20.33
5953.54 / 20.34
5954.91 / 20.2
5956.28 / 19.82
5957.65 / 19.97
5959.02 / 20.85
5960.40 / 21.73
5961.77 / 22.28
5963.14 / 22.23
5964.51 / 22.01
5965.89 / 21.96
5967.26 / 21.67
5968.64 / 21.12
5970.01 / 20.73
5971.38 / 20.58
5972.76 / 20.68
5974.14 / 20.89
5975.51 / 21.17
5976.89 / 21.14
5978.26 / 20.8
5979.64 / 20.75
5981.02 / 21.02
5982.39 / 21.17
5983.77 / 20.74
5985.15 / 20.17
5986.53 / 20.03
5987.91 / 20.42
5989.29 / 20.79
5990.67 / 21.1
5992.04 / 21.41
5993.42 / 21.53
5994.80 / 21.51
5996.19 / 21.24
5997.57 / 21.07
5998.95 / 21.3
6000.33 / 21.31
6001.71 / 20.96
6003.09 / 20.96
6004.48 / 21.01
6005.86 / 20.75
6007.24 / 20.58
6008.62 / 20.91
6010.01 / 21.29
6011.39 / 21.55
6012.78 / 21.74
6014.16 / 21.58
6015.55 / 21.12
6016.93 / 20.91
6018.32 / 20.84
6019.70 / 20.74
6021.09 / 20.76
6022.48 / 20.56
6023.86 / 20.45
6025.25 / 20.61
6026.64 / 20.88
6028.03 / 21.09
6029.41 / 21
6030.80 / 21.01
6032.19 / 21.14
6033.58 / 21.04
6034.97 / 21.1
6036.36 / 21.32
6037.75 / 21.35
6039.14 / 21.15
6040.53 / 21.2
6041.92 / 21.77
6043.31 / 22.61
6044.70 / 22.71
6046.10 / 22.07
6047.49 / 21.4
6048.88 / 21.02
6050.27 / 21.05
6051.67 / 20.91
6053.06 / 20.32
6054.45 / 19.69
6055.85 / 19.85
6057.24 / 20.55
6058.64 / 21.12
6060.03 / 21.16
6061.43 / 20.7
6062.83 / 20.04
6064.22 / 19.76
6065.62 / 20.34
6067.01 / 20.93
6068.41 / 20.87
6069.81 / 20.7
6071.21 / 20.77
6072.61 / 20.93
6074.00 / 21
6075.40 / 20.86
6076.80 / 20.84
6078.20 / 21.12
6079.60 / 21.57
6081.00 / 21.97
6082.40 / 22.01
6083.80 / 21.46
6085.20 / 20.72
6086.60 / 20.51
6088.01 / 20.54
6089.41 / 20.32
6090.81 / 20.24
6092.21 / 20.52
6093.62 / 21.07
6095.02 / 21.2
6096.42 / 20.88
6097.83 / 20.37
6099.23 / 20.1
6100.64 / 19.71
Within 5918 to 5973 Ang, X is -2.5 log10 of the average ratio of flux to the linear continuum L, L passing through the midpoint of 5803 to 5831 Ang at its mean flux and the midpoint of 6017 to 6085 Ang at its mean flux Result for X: 0.03 mag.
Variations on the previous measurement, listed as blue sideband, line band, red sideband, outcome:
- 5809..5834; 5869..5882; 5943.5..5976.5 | 0.044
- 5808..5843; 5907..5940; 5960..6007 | 0.033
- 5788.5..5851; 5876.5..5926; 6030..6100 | 0.096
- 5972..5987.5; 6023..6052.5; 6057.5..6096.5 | -0.024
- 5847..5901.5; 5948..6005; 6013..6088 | -0.037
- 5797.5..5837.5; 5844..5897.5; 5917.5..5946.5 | 0.090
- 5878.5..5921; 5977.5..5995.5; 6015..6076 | -0.036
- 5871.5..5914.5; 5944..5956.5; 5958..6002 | 0.008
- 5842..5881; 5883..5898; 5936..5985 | 0.249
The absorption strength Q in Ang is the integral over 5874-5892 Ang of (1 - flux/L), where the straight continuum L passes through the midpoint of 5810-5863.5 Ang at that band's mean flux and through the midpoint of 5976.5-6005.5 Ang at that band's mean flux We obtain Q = 2.0 Ang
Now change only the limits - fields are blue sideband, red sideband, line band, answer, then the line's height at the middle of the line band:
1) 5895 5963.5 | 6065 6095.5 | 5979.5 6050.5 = -1.39 Ang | 20.7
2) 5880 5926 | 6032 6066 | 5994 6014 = -0.69 Ang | 20.5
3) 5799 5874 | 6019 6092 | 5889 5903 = 2.85 Ang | 20.9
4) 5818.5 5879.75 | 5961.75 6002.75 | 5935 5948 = 0.39 Ang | 21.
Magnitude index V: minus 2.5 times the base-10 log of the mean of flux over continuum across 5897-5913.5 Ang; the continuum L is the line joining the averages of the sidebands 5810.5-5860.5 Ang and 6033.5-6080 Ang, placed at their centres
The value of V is 0.03 mag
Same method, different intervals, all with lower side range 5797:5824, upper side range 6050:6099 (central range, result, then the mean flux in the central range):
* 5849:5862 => 0.07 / 19.9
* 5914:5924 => 0.03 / 20.5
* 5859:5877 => 0.04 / 20.4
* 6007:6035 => -0.01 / 21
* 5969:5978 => 0.01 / 20.9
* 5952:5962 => 0.02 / 20.6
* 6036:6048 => -0.05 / 21.7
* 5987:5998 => -0.01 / 21.1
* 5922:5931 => 0.00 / 21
